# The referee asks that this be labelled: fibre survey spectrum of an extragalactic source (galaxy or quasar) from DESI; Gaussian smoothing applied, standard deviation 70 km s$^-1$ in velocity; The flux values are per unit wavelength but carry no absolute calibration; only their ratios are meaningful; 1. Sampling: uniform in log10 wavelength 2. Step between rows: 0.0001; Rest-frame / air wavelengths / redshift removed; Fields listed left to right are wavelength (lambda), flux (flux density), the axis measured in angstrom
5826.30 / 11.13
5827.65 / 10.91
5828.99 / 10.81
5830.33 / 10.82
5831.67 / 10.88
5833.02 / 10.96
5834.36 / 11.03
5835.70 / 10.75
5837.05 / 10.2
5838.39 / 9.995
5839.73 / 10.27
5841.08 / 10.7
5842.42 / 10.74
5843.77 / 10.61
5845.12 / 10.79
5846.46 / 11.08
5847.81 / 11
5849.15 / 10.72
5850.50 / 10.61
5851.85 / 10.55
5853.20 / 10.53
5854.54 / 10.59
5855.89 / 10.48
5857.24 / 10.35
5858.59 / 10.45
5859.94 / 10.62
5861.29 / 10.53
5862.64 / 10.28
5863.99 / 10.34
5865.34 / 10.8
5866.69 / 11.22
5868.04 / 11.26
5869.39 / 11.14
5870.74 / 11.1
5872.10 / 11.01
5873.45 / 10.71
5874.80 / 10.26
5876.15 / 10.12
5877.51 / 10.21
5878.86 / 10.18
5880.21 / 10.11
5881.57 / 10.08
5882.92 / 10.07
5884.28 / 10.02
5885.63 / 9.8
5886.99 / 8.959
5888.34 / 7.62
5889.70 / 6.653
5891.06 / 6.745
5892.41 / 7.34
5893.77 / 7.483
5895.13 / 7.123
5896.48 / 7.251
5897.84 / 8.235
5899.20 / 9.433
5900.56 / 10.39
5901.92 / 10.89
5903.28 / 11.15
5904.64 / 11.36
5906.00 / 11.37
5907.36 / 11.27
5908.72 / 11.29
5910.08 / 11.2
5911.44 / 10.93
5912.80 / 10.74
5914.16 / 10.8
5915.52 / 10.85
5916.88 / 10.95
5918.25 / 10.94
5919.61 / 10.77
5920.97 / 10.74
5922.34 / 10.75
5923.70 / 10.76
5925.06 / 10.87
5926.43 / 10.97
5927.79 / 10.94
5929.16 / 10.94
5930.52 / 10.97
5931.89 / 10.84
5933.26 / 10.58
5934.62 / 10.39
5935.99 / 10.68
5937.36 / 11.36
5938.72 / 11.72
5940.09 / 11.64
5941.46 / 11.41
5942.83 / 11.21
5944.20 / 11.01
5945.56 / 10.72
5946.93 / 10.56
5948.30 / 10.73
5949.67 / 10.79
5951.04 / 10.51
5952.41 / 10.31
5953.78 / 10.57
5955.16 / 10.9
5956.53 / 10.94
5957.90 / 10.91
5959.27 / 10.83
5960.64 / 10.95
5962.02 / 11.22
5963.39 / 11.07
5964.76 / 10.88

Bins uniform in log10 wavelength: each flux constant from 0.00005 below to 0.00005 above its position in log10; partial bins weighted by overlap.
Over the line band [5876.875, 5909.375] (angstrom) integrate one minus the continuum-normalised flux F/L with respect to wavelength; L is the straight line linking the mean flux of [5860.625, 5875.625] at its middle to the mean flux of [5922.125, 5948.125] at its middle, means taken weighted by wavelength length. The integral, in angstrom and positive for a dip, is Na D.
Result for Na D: 4.4 angstrom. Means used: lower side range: 10.8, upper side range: 11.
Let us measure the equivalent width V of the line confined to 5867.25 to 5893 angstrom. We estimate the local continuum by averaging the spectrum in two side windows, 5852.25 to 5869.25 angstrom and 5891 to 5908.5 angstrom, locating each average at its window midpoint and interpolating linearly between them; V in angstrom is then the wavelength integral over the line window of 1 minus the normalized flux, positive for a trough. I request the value 1.0 angstrom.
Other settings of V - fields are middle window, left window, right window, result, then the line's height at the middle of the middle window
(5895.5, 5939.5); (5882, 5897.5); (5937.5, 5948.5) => -4.5 angstrom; 9.71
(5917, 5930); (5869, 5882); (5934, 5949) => 0.0 angstrom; 10.9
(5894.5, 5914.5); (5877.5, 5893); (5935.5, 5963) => -1.4 angstrom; 9.55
